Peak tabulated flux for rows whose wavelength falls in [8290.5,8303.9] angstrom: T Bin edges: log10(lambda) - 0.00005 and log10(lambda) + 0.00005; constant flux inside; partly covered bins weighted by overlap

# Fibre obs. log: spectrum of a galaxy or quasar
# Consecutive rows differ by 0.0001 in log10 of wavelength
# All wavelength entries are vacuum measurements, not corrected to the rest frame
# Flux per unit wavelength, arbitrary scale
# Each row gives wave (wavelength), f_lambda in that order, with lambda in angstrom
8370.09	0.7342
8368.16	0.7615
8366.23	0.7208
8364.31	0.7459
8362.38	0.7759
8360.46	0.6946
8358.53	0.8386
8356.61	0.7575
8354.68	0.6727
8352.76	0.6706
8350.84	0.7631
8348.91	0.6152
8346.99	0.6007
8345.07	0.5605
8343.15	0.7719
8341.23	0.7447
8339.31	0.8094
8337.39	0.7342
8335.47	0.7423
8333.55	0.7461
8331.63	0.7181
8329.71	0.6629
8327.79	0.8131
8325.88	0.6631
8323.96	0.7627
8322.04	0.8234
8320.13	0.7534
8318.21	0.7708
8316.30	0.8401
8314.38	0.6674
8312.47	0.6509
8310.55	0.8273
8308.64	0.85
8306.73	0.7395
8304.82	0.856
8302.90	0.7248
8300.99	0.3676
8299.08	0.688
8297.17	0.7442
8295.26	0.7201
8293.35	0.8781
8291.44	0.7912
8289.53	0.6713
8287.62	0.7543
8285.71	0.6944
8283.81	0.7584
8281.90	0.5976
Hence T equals 0.8781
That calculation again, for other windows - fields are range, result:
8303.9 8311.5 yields 0.856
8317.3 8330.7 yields 0.8234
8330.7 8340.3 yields 0.8094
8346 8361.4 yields 0.8386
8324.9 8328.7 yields 0.8131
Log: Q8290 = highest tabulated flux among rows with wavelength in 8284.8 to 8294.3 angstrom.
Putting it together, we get 0.8781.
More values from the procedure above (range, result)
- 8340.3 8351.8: 0.7719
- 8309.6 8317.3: 0.8401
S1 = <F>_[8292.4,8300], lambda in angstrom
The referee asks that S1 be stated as 0.758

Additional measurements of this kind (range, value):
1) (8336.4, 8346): 0.725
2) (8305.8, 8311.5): 0.807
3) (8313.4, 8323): 0.771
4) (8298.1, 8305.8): 0.66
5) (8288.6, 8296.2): 0.765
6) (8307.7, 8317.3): 0.767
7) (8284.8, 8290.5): 0.706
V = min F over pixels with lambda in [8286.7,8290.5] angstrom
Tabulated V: 0.6713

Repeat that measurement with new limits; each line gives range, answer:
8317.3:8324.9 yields 0.7534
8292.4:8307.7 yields 0.3676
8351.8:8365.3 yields 0.6706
